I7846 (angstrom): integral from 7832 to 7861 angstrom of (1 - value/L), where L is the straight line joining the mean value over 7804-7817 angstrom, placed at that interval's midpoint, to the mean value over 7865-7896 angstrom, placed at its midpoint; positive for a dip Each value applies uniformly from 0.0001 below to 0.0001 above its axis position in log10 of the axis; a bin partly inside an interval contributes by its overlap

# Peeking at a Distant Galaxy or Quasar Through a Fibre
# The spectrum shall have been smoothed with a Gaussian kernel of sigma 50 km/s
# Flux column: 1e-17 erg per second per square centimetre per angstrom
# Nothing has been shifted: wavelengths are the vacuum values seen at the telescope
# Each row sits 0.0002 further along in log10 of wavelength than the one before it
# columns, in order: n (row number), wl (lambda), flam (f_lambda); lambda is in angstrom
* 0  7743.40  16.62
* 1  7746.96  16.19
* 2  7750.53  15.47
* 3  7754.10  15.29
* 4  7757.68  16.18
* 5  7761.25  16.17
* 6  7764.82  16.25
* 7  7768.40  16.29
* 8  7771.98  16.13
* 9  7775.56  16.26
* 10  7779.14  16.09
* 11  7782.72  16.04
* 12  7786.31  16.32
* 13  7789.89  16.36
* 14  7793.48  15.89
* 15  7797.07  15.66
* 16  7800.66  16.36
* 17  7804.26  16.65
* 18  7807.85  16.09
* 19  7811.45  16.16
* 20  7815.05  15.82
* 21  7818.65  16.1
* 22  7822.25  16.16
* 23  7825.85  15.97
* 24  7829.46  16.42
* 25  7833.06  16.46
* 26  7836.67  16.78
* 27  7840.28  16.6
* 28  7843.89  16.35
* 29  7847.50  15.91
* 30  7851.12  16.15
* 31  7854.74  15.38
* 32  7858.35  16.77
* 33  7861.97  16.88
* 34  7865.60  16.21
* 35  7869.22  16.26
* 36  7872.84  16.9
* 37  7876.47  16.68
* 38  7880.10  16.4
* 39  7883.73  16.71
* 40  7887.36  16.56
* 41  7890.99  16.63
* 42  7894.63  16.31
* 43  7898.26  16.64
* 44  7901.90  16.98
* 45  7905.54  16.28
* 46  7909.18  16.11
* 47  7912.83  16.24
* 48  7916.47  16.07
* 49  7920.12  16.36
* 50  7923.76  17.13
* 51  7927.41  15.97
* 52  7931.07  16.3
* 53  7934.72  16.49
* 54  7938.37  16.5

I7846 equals 0.0 angstrom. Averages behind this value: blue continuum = 16.1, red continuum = 16.5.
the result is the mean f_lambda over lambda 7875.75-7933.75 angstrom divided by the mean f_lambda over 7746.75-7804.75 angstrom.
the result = 1.0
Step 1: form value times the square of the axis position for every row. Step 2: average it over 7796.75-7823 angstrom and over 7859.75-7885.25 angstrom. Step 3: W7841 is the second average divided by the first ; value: 1.0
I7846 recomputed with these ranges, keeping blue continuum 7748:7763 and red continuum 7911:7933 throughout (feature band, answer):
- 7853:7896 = -0.8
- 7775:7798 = -0.3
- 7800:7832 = -0.4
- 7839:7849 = -0.1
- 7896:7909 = -0.2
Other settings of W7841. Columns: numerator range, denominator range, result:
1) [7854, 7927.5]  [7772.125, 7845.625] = 1.04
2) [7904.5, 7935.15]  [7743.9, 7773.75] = 1.06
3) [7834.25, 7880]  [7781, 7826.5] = 1.03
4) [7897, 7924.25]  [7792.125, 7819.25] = 1.05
